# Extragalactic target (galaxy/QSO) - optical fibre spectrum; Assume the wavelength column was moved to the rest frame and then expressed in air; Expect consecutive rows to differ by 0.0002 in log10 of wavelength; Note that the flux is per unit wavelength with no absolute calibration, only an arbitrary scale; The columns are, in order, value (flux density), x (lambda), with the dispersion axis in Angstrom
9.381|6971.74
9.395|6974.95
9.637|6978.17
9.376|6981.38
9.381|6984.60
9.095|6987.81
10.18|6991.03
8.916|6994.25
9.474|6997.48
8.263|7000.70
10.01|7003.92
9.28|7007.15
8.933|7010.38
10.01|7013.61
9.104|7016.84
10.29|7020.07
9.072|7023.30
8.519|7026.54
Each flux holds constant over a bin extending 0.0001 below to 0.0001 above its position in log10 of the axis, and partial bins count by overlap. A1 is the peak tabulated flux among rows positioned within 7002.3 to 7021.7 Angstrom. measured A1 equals 10.29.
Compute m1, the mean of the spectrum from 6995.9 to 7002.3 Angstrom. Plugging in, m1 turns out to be 8.87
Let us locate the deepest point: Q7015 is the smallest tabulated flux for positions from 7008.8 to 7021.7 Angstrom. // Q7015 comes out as 8.933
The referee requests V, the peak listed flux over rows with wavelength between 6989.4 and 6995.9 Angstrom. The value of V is 10.18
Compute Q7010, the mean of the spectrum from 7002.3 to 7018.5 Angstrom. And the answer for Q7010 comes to 9.47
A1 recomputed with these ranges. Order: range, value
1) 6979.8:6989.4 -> 9.381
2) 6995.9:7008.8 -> 10.01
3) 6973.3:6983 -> 9.637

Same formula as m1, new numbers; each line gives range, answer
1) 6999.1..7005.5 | 9.14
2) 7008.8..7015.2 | 9.47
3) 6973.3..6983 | 9.46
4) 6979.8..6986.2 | 9.37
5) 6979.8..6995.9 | 9.39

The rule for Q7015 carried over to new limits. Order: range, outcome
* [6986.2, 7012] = 8.263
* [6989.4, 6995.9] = 8.916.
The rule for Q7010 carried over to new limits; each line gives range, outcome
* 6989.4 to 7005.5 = 9.37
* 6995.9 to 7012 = 9.19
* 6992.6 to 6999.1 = 9.19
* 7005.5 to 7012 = 9.1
